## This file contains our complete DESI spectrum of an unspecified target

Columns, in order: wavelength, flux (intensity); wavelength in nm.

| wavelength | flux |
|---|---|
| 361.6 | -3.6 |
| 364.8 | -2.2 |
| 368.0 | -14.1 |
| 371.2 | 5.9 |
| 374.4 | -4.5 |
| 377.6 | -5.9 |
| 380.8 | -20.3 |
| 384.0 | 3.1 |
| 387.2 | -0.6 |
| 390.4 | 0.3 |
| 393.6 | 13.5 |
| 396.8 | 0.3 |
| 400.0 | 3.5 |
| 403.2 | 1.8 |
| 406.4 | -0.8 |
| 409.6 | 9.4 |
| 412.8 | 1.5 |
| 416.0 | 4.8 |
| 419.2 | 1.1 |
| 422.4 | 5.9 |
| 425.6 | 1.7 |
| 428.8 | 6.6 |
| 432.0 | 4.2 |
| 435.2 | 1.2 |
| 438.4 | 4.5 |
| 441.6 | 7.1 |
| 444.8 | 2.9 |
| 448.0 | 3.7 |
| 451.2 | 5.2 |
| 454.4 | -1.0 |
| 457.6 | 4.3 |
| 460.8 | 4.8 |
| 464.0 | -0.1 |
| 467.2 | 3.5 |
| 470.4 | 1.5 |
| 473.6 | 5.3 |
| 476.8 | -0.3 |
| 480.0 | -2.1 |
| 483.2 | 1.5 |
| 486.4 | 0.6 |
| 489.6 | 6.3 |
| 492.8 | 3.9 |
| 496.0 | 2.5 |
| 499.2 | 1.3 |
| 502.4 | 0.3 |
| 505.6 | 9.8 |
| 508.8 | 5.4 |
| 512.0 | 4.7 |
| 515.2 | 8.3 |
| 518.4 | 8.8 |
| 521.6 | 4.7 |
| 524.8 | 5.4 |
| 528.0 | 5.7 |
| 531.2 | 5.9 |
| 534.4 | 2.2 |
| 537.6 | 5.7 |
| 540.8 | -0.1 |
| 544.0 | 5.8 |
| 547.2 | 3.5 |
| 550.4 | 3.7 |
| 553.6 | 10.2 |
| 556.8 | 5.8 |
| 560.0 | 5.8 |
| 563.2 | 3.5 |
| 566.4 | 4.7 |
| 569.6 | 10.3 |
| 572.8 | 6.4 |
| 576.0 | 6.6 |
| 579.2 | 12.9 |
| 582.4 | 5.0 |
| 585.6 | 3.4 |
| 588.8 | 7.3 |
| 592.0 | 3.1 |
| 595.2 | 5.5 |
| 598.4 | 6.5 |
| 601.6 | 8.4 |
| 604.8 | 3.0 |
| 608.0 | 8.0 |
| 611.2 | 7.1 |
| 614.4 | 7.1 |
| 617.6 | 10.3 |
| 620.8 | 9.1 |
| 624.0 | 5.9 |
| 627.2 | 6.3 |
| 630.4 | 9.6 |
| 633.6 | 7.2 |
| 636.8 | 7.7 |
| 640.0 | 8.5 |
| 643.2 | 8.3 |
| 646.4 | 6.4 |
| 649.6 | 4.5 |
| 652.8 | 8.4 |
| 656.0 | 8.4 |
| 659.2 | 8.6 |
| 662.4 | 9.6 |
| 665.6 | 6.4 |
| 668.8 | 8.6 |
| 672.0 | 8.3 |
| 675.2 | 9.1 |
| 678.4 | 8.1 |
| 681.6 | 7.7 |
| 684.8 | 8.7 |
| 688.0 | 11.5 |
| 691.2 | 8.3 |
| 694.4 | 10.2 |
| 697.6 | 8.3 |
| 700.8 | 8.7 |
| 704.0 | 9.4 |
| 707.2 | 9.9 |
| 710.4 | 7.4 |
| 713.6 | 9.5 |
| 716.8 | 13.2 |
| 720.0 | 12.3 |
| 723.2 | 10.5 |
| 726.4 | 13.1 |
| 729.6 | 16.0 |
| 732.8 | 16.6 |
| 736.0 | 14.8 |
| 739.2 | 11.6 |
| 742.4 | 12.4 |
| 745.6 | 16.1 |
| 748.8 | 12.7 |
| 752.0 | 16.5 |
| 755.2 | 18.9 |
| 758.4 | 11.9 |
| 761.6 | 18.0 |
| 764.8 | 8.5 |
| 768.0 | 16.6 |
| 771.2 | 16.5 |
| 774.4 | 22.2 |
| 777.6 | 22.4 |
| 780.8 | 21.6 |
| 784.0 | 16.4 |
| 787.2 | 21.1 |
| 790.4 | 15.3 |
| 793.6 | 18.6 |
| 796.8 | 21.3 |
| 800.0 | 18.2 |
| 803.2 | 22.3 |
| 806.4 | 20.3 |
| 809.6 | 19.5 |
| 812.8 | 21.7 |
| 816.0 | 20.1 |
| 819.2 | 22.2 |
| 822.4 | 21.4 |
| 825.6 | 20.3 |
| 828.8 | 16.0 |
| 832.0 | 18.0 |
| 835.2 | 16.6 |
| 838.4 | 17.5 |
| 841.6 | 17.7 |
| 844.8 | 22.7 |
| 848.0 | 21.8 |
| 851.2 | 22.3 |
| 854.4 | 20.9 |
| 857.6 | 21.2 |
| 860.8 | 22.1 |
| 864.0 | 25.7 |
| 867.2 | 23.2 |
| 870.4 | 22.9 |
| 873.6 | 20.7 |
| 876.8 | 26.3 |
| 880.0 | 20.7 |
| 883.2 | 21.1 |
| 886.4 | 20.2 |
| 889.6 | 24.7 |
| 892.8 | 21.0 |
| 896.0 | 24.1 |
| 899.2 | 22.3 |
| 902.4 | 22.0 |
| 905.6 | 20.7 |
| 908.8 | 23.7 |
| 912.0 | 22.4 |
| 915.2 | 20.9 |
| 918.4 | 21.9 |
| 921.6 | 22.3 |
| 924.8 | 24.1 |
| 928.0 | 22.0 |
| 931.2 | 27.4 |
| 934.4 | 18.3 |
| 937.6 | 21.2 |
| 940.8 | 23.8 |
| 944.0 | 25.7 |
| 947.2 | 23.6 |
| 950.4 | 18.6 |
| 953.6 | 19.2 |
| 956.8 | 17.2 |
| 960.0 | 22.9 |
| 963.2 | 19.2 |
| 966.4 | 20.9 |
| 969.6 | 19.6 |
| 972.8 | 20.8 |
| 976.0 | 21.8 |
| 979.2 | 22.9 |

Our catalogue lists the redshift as 0.927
